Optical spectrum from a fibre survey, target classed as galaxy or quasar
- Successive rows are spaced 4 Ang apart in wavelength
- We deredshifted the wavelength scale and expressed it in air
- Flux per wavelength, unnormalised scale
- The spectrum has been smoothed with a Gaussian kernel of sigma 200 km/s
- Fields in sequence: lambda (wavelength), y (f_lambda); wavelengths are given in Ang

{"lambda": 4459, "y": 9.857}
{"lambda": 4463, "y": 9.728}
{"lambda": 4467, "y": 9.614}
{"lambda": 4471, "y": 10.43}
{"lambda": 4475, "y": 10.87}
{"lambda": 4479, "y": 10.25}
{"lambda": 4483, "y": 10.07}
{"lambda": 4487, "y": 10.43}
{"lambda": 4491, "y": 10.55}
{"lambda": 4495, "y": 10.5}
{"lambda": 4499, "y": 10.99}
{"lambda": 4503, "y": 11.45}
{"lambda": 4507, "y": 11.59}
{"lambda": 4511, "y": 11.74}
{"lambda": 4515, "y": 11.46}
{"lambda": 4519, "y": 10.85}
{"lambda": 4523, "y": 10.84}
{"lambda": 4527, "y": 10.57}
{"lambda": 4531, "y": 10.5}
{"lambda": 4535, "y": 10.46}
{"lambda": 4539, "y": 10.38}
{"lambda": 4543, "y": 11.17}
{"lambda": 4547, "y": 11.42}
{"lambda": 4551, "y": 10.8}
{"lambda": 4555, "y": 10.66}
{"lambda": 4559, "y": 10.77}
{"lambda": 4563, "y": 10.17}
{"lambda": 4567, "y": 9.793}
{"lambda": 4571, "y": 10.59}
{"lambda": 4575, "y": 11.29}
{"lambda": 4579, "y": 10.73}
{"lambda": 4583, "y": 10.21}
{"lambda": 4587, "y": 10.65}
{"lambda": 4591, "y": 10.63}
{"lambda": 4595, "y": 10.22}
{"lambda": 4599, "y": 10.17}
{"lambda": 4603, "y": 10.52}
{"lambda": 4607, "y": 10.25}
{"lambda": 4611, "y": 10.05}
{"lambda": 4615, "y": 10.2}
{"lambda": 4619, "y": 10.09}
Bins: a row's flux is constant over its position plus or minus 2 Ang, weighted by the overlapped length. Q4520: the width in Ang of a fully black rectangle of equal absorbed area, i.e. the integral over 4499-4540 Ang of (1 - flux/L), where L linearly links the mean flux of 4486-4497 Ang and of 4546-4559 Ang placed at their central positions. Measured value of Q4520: -1.23 Ang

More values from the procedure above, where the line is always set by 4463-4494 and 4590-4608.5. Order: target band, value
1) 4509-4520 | -1.2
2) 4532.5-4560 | -1.3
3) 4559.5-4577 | -0.3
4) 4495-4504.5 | -0.7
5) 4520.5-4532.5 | -0.4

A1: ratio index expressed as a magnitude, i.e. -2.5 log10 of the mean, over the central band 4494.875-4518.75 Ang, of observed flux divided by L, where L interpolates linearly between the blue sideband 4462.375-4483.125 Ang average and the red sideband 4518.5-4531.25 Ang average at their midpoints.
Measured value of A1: -0.08 mag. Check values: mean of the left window 10.2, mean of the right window 10.7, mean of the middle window 11.3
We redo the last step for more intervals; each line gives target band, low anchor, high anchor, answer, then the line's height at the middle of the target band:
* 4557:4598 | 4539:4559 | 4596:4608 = 0.010 mag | 10.6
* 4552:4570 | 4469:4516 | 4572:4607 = 0.025 mag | 10.6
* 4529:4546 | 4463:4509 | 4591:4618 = -0.024 mag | 10.4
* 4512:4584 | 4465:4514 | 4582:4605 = -0.018 mag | 10.5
